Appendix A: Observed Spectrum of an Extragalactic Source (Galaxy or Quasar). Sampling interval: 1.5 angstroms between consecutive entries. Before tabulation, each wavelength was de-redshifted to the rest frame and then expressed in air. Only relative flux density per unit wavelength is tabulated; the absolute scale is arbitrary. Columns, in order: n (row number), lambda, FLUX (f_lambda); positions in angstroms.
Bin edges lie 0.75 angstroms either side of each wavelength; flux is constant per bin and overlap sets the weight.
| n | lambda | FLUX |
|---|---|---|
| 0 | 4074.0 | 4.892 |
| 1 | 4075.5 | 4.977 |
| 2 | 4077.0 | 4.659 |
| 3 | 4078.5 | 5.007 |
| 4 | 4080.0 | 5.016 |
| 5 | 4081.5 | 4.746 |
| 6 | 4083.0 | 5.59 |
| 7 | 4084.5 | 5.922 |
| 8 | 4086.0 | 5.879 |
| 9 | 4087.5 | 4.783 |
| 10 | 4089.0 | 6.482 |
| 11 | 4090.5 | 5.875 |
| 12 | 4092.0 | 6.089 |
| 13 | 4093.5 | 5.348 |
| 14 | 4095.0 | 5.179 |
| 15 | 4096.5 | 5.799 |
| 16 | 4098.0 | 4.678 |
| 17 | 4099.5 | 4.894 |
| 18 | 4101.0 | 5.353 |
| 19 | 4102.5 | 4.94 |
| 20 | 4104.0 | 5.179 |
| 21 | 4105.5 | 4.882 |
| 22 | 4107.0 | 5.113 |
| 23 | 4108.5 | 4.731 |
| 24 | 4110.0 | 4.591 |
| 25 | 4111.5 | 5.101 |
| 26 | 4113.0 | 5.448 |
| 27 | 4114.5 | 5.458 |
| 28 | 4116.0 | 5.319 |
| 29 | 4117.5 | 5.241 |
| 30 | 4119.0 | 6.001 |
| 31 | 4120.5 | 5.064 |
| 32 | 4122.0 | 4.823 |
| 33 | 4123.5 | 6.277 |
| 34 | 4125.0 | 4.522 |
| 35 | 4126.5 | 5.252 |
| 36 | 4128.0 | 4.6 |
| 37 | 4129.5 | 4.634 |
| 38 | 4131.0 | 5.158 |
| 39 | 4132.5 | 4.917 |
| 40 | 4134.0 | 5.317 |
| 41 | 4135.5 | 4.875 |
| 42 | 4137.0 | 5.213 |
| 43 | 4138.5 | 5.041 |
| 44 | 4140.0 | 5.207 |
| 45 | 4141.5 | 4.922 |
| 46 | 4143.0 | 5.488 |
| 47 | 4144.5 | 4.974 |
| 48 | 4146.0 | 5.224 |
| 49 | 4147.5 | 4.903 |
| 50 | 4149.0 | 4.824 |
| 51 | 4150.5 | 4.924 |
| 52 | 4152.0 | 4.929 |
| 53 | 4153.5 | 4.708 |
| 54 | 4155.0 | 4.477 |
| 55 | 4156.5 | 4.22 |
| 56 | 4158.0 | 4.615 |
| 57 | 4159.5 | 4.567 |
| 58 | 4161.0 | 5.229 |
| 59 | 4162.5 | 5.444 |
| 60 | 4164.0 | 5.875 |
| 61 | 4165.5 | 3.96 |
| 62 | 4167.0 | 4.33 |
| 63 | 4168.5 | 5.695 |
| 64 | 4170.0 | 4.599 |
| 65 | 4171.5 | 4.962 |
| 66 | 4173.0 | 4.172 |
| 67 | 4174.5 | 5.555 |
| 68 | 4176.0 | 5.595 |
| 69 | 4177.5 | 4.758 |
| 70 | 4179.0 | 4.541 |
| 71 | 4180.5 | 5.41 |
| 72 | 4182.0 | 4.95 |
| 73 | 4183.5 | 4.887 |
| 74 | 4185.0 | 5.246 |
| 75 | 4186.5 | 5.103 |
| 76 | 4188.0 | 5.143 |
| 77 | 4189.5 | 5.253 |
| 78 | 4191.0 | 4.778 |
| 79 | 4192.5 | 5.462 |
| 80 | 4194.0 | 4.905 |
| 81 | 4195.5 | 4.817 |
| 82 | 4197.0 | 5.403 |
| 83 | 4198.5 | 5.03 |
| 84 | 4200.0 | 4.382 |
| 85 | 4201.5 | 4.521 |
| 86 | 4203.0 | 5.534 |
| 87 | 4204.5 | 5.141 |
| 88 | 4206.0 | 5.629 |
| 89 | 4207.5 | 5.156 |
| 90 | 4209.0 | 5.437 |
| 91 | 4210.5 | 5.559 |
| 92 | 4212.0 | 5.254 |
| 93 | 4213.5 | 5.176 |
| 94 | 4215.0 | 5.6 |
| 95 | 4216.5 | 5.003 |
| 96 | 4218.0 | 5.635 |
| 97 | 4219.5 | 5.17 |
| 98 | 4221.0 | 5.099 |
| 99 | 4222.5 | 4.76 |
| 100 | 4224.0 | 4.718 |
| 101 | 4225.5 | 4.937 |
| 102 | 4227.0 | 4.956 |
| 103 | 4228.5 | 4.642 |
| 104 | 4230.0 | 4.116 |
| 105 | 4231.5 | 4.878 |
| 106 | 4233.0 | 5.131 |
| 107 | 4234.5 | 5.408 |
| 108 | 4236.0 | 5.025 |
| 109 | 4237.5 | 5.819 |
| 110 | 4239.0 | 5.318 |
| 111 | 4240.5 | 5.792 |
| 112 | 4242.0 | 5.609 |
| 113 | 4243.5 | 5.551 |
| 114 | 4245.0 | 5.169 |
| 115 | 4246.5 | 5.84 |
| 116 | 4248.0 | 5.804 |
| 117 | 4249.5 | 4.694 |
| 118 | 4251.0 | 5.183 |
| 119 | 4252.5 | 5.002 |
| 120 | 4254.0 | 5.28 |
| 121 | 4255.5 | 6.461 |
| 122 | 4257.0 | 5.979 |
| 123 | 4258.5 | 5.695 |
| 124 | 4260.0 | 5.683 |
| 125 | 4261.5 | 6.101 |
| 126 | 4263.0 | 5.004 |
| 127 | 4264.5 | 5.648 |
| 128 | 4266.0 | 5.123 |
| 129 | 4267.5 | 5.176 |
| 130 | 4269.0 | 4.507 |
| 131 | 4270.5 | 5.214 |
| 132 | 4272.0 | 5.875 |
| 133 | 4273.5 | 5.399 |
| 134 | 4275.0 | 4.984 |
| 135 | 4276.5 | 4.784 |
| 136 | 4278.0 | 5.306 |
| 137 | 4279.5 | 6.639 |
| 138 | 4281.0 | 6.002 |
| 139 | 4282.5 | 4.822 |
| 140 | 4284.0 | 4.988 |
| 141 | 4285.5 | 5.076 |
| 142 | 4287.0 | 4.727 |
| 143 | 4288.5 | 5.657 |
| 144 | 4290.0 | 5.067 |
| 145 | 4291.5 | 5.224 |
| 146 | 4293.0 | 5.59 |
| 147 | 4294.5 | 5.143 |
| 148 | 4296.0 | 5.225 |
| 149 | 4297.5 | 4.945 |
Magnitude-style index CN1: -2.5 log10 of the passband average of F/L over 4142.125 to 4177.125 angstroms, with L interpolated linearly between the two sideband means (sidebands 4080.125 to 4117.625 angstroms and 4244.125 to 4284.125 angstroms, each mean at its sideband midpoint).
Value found 0.090 mag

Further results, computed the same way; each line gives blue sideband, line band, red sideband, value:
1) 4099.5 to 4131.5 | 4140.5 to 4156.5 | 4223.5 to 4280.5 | 0.06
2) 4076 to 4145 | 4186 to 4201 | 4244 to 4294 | 0.06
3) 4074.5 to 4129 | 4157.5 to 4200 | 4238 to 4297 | 0.07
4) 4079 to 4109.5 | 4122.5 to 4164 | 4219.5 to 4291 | 0.07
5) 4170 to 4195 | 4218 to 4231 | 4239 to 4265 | 0.11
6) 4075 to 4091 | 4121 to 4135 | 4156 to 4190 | 0.02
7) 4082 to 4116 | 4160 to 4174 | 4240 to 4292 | 0.09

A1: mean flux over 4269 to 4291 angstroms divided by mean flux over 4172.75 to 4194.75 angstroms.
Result 1.04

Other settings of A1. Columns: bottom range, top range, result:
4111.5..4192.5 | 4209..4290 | 1.05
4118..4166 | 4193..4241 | 1.02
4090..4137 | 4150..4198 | 0.96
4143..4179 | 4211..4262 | 1.08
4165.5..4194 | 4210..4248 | 1.04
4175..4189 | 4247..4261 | 1.09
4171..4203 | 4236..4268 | 1.10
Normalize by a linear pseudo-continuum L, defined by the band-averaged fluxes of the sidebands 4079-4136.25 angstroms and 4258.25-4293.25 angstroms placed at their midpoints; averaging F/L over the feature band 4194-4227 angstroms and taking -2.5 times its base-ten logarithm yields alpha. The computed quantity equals 0.03 mag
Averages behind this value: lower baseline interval 5.24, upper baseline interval 5.34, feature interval 5.13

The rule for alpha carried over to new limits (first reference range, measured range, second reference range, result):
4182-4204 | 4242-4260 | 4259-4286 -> -0.05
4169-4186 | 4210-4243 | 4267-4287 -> -0.01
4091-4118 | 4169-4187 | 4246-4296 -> 0.06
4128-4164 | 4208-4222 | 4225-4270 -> -0.02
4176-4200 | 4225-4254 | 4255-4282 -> 0.03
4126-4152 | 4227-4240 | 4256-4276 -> 0.06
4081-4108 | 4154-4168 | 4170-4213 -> 0.09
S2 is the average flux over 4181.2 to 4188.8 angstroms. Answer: 5.07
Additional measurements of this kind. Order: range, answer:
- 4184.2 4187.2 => 5.17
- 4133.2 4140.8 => 5.13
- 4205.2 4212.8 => 5.4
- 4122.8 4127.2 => 5.34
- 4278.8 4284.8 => 5.6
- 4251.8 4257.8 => 5.69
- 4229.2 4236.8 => 4.92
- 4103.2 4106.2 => 5.03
